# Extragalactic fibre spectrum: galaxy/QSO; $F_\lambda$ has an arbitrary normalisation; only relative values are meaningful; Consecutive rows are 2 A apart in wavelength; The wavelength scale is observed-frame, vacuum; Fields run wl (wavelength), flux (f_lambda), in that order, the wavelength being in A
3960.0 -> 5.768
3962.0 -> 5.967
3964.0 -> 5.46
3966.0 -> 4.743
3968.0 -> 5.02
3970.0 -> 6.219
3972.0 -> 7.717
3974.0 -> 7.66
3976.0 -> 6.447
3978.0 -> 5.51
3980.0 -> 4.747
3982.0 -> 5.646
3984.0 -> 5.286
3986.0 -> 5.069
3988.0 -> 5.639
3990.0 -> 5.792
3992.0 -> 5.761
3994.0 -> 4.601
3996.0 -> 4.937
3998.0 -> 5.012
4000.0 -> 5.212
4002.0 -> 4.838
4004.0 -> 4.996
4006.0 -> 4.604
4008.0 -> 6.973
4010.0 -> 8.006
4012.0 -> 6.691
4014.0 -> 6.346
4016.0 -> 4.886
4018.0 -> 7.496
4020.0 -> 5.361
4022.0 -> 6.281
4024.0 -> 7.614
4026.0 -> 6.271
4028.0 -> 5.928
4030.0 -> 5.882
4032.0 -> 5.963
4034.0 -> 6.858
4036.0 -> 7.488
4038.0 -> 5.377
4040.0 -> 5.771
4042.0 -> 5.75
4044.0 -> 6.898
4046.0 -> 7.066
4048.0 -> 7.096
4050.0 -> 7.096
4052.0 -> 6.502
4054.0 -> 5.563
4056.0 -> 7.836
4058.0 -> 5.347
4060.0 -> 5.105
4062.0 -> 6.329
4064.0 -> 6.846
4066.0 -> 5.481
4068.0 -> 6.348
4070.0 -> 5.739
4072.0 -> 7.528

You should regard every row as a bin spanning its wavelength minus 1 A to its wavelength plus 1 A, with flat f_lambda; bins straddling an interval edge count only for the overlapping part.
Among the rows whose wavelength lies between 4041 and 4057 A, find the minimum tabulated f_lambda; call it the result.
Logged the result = 5.563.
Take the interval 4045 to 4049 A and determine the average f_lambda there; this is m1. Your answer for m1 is 7.08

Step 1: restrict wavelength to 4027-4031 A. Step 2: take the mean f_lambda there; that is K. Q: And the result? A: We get 5.9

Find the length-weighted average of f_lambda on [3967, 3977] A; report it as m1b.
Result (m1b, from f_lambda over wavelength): 6.61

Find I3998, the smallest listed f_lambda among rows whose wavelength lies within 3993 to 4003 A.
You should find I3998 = 4.601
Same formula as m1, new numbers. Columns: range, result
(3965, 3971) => 5.33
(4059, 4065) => 6.09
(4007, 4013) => 7.22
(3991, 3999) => 5.08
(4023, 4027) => 6.94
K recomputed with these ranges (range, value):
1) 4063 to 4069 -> 6.23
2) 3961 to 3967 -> 5.39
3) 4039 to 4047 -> 6.37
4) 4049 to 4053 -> 6.8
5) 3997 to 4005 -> 5.01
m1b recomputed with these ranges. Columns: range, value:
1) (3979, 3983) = 5.2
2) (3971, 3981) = 6.42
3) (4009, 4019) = 6.68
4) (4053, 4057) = 6.7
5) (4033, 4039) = 6.57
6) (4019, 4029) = 6.29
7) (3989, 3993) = 5.78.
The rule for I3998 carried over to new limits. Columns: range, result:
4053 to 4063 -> 5.105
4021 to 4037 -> 5.882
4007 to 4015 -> 6.346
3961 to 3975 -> 4.743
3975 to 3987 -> 4.747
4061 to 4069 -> 5.481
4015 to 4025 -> 4.886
